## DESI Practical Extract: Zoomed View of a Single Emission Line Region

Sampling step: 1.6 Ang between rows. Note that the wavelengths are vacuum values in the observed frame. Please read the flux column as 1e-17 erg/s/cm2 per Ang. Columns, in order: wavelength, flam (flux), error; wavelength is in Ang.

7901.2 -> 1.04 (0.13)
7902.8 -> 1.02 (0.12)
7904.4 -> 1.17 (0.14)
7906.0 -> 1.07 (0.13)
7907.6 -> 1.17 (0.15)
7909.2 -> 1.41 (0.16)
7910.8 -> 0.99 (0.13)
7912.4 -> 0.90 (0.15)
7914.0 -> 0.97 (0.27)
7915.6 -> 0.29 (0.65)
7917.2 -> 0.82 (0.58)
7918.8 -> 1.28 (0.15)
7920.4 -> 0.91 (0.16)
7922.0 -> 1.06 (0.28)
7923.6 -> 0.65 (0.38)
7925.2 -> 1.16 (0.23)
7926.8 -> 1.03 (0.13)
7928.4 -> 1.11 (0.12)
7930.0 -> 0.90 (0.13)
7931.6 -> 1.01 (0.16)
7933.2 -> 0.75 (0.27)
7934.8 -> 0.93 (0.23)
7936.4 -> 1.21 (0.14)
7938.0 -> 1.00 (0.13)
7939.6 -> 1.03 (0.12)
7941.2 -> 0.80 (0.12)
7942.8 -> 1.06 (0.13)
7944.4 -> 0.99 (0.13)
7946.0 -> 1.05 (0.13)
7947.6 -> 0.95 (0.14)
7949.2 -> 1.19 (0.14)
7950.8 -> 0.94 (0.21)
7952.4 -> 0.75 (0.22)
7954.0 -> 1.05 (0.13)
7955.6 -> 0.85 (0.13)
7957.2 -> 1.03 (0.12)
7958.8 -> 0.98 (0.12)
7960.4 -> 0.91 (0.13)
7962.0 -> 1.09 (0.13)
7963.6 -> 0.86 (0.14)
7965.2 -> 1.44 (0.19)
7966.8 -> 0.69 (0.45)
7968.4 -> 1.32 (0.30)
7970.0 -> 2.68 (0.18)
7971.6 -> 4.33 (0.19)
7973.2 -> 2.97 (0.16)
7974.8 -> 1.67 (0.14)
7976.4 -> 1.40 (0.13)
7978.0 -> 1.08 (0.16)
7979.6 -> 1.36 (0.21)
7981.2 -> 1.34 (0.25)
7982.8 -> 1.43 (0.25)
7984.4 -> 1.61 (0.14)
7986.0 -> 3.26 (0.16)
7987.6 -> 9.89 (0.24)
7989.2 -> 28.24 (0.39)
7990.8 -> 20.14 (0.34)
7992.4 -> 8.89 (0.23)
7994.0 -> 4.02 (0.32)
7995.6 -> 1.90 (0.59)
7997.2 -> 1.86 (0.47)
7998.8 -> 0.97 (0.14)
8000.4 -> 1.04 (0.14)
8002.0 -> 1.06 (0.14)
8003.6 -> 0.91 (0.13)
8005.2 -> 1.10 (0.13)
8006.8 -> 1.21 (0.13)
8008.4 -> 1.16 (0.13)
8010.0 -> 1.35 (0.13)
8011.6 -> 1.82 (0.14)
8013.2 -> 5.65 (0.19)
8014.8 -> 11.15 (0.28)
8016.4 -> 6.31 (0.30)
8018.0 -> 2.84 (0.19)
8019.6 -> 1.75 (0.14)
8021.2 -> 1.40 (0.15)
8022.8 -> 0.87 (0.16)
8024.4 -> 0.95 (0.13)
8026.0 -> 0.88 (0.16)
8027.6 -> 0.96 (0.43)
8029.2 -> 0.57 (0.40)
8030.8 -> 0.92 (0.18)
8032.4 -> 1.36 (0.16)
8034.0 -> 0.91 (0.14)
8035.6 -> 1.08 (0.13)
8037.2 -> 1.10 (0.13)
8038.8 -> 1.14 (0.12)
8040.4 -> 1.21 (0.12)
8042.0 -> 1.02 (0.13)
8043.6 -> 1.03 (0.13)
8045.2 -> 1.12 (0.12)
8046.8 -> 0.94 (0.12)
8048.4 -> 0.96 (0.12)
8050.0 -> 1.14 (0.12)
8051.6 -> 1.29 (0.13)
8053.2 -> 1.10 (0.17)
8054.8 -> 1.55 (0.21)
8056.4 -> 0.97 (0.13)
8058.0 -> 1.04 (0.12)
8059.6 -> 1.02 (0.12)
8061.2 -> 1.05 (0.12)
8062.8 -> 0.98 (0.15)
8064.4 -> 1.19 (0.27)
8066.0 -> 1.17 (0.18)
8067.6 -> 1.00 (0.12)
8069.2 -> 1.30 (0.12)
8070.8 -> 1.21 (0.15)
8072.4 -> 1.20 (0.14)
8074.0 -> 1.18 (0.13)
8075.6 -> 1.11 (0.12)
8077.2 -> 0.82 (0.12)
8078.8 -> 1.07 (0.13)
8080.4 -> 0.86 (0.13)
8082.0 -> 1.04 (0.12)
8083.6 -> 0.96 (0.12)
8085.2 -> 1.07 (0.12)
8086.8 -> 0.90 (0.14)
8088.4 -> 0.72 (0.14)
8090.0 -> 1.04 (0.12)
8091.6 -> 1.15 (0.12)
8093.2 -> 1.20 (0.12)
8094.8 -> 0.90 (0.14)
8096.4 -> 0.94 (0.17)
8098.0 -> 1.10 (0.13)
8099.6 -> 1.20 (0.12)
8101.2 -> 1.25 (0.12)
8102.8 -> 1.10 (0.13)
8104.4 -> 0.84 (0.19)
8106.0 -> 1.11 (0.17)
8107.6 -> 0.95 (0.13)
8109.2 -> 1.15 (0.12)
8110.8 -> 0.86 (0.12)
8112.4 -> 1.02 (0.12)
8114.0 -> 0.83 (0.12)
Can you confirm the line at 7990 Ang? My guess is Halpha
